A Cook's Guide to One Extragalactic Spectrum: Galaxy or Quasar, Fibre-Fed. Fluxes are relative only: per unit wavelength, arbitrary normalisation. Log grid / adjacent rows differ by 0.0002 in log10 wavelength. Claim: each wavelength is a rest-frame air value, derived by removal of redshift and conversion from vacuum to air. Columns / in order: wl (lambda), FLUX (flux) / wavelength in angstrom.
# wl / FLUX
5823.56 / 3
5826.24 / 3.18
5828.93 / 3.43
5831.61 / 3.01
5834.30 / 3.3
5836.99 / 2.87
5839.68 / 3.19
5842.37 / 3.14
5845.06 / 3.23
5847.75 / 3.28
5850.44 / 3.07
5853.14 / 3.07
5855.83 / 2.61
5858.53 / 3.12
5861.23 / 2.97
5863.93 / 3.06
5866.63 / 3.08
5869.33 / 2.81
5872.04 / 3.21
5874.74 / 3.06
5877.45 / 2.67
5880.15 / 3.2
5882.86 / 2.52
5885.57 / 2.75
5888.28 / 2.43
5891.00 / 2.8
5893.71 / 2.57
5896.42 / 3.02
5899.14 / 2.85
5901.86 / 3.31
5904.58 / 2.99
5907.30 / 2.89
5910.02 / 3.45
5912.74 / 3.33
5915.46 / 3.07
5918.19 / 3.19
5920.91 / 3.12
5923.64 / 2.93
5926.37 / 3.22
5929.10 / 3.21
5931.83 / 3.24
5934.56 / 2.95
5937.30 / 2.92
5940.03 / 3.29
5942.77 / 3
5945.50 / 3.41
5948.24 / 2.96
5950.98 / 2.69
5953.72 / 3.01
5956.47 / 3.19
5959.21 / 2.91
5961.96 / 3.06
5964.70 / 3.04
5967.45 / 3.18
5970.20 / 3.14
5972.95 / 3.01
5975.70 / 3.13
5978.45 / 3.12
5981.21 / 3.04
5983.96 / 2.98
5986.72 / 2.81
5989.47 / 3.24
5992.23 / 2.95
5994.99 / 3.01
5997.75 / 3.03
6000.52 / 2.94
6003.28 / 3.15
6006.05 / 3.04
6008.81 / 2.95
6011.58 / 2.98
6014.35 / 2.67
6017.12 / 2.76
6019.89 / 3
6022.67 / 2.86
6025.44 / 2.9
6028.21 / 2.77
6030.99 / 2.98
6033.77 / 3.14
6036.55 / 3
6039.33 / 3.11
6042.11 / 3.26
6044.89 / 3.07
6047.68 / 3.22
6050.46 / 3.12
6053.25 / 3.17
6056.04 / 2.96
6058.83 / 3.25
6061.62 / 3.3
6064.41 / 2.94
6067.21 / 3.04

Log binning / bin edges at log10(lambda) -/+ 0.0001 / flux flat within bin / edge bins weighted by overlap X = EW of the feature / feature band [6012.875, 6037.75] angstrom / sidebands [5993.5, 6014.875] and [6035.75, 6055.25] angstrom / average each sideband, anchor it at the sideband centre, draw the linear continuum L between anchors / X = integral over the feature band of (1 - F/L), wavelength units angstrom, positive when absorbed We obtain 1.3 angstrom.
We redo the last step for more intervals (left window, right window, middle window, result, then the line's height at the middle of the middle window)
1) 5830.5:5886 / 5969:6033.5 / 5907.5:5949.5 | -2.09 angstrom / 3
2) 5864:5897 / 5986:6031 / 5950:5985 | -1.55 angstrom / 2.91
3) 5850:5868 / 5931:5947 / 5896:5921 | -0.39 angstrom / 3.08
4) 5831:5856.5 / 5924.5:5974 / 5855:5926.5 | 2.67 angstrom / 3.09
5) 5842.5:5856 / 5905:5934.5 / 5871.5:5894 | 2.35 angstrom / 3.12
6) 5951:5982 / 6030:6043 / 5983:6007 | 0.44 angstrom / 3.07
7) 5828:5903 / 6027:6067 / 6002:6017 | 0.63 angstrom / 3.07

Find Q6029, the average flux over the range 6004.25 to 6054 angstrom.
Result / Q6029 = 3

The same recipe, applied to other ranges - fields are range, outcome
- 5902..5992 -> 3.09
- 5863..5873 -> 3.03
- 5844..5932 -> 3.01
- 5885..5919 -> 2.97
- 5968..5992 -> 3.06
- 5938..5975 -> 3.07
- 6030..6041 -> 3.07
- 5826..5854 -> 3.16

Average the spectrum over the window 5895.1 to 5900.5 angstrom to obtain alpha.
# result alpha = 2.93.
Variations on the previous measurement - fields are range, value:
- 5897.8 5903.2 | 3.08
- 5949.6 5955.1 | 2.85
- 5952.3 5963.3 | 3.04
